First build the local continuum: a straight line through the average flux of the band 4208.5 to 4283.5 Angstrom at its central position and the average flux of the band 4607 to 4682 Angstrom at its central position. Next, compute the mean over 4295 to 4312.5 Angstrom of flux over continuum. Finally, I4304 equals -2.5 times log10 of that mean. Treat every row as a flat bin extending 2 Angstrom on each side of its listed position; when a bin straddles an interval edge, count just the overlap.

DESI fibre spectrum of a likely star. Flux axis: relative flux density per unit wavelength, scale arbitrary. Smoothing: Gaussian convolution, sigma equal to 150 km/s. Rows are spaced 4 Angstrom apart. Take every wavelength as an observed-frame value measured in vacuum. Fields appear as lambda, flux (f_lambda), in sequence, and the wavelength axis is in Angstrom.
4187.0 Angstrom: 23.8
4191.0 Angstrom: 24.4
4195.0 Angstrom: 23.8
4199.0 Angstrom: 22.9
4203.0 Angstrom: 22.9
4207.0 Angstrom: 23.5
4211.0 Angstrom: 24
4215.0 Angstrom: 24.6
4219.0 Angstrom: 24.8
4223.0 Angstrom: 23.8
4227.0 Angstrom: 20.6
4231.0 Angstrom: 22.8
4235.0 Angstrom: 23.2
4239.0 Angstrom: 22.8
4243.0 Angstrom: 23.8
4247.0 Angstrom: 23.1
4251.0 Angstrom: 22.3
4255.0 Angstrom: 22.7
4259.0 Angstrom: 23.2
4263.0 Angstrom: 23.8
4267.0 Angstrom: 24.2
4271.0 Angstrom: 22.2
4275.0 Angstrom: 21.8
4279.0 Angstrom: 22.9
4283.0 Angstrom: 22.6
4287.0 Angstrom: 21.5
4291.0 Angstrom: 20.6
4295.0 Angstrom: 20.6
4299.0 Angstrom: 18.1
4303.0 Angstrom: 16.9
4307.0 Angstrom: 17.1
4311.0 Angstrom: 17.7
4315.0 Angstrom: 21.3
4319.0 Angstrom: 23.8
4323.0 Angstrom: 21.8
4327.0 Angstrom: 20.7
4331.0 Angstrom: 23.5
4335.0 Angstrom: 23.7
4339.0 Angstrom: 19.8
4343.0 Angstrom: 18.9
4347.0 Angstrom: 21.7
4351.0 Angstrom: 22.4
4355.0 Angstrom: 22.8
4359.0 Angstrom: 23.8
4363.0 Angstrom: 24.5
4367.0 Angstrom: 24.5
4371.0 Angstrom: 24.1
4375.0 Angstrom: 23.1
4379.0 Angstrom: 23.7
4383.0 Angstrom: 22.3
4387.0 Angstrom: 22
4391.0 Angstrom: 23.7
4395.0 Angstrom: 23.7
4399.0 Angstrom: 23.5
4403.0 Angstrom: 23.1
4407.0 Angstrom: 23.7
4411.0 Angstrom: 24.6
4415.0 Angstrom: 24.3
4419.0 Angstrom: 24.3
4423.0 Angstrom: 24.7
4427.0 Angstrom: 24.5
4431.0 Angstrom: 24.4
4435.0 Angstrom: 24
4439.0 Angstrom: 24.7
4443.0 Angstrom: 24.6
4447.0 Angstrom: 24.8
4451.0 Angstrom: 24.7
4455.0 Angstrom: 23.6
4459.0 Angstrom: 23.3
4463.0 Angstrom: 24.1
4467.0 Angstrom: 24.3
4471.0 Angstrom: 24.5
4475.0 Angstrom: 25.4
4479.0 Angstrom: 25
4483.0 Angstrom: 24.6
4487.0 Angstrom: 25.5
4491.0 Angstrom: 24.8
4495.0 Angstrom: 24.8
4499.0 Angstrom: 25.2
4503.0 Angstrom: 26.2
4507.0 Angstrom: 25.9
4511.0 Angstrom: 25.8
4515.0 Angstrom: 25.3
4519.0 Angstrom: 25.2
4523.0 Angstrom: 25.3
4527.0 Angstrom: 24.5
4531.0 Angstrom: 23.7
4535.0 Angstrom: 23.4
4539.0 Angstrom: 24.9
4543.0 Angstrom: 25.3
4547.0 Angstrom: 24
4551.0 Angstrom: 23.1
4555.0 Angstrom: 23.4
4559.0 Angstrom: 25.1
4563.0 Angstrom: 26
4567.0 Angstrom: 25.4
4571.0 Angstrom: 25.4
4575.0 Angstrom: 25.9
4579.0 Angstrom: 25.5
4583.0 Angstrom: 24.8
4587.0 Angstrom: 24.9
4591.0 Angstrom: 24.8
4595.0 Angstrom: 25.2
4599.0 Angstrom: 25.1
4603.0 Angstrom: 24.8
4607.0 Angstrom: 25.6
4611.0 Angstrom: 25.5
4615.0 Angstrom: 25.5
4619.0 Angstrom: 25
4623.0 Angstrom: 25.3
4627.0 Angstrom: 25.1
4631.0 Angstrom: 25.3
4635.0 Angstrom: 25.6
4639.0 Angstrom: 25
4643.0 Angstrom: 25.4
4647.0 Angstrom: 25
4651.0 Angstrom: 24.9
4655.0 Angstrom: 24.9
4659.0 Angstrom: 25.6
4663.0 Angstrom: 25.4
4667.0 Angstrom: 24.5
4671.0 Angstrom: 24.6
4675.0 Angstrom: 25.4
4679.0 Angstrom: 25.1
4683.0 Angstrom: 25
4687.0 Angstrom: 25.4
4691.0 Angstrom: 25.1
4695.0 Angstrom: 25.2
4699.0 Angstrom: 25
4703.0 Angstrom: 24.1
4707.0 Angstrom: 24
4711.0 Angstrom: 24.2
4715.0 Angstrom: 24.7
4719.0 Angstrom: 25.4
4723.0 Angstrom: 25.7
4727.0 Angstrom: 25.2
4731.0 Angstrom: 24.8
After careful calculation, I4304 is 0.298 mag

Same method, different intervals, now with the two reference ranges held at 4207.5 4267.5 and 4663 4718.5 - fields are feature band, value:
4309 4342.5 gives 0.11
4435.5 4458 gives -0.02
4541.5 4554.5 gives 0.02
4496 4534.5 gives -0.04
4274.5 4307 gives 0.15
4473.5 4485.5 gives -0.04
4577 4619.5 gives -0.03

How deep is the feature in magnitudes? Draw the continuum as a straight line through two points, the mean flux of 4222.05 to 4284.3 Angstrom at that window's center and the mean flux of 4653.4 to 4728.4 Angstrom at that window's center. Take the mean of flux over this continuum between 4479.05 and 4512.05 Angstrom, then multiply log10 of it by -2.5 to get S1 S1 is -0.057 mag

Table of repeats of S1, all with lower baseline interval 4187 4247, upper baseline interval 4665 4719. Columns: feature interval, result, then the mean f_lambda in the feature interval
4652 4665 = -0.02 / 25.3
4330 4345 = 0.12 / 21.3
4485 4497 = -0.04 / 25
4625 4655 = -0.02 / 25.2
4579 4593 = -0.02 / 24.9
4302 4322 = 0.21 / 19.6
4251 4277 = 0.03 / 22.9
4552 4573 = -0.02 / 25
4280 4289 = 0.07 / 22.1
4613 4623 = -0.03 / 25.3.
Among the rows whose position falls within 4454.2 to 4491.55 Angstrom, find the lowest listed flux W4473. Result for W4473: 23.3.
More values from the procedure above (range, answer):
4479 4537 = 23.4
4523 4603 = 23.1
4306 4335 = 17.1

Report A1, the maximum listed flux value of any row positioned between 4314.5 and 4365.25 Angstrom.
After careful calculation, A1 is 24.5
